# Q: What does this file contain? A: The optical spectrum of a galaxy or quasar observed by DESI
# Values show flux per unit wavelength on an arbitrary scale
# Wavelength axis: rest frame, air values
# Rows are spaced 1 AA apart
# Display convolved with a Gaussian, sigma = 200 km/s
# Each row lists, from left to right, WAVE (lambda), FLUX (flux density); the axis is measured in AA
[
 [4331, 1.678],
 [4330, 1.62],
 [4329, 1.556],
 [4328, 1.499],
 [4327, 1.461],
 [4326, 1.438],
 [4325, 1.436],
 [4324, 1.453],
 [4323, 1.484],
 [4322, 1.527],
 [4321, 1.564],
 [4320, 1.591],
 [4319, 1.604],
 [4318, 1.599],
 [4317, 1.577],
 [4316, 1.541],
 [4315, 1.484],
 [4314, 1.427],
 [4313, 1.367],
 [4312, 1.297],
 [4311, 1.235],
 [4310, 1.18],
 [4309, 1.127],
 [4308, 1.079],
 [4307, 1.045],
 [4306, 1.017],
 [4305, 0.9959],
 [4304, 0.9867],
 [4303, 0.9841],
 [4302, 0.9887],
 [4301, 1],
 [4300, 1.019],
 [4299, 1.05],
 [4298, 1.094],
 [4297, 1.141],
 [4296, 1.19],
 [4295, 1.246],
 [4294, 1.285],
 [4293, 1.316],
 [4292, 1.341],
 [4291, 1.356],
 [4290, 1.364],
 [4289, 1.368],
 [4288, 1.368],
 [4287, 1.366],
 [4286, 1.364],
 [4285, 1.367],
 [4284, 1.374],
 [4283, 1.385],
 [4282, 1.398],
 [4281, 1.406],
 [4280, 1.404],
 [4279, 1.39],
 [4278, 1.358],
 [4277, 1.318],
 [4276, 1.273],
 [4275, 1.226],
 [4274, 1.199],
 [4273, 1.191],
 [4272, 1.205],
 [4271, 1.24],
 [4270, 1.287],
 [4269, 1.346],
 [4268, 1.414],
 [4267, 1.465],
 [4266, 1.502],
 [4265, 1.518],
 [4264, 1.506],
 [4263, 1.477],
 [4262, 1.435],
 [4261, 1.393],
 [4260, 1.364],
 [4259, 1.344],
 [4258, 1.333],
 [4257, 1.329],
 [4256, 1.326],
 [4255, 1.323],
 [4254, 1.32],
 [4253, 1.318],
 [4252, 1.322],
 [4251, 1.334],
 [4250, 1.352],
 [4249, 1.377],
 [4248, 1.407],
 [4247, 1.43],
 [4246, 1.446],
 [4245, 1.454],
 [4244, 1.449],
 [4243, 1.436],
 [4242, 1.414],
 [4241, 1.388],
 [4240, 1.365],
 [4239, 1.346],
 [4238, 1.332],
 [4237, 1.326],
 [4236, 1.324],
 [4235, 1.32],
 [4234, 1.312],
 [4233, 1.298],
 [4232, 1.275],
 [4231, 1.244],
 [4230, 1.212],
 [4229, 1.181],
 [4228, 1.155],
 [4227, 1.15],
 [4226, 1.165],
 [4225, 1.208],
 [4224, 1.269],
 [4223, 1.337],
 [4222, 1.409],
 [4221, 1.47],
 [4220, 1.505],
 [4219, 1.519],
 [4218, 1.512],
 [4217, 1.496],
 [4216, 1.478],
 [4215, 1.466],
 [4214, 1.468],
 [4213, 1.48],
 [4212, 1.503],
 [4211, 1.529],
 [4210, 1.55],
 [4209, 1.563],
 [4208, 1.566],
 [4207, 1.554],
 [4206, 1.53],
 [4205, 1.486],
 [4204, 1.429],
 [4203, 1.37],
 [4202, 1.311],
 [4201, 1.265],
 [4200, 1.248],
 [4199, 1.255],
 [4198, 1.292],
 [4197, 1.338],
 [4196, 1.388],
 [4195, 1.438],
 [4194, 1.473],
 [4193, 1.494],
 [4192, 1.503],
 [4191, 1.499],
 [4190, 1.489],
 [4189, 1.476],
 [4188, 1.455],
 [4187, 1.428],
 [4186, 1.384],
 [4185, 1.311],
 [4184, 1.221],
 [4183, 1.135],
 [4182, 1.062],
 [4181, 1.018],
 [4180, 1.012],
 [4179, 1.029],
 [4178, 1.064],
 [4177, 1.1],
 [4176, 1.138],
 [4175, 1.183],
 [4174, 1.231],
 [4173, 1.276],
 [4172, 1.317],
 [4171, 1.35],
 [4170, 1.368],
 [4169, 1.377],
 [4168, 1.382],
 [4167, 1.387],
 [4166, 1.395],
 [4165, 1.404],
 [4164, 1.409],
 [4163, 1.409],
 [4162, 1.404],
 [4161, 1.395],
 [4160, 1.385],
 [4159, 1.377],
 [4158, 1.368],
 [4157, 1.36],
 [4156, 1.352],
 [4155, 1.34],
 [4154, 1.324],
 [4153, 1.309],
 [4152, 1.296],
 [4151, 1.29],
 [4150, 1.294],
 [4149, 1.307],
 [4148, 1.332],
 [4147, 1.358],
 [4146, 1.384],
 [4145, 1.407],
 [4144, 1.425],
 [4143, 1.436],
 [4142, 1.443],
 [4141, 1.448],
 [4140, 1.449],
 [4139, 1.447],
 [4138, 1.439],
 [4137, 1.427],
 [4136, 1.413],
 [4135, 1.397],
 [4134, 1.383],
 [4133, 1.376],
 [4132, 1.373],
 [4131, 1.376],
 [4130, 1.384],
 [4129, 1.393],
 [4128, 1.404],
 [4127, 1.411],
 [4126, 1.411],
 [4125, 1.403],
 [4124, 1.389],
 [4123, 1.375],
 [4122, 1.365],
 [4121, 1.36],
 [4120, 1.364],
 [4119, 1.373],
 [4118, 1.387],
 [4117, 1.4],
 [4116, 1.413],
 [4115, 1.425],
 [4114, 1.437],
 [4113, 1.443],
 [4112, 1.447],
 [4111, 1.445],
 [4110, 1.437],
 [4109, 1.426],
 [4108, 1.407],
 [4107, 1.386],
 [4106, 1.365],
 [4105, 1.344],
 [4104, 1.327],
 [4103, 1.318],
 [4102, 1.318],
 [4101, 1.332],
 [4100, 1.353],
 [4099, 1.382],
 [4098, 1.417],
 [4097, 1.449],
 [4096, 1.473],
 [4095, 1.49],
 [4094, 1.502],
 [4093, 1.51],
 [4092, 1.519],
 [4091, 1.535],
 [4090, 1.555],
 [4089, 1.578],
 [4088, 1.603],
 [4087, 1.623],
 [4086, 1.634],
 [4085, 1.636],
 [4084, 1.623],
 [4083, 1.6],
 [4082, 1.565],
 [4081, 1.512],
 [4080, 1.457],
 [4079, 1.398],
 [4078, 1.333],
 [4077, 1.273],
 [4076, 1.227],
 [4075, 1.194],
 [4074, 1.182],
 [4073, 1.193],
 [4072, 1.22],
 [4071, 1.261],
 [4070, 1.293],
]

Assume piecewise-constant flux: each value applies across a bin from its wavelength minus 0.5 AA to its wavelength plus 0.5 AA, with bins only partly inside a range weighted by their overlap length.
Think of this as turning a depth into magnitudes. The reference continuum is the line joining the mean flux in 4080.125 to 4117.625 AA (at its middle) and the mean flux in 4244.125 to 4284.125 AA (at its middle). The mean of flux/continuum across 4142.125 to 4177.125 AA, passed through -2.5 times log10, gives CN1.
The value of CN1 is 0.07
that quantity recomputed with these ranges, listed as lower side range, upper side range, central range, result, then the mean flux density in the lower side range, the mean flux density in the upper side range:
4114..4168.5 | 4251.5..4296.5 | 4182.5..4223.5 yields -0.049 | 1.38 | 1.35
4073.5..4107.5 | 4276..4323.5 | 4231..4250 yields -0.024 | 1.44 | 1.3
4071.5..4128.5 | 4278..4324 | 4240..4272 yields -0.048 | 1.42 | 1.3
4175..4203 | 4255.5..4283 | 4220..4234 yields 0.043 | 1.29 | 1.36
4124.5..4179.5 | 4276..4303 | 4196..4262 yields -0.053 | 1.35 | 1.27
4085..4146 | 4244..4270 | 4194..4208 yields 0.015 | 1.43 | 1.39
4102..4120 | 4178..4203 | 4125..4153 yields -0.018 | 1.4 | 1.31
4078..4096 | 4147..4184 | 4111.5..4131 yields 0.023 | 1.54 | 1.28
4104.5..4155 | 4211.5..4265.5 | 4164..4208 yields 0.042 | 1.39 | 1.37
